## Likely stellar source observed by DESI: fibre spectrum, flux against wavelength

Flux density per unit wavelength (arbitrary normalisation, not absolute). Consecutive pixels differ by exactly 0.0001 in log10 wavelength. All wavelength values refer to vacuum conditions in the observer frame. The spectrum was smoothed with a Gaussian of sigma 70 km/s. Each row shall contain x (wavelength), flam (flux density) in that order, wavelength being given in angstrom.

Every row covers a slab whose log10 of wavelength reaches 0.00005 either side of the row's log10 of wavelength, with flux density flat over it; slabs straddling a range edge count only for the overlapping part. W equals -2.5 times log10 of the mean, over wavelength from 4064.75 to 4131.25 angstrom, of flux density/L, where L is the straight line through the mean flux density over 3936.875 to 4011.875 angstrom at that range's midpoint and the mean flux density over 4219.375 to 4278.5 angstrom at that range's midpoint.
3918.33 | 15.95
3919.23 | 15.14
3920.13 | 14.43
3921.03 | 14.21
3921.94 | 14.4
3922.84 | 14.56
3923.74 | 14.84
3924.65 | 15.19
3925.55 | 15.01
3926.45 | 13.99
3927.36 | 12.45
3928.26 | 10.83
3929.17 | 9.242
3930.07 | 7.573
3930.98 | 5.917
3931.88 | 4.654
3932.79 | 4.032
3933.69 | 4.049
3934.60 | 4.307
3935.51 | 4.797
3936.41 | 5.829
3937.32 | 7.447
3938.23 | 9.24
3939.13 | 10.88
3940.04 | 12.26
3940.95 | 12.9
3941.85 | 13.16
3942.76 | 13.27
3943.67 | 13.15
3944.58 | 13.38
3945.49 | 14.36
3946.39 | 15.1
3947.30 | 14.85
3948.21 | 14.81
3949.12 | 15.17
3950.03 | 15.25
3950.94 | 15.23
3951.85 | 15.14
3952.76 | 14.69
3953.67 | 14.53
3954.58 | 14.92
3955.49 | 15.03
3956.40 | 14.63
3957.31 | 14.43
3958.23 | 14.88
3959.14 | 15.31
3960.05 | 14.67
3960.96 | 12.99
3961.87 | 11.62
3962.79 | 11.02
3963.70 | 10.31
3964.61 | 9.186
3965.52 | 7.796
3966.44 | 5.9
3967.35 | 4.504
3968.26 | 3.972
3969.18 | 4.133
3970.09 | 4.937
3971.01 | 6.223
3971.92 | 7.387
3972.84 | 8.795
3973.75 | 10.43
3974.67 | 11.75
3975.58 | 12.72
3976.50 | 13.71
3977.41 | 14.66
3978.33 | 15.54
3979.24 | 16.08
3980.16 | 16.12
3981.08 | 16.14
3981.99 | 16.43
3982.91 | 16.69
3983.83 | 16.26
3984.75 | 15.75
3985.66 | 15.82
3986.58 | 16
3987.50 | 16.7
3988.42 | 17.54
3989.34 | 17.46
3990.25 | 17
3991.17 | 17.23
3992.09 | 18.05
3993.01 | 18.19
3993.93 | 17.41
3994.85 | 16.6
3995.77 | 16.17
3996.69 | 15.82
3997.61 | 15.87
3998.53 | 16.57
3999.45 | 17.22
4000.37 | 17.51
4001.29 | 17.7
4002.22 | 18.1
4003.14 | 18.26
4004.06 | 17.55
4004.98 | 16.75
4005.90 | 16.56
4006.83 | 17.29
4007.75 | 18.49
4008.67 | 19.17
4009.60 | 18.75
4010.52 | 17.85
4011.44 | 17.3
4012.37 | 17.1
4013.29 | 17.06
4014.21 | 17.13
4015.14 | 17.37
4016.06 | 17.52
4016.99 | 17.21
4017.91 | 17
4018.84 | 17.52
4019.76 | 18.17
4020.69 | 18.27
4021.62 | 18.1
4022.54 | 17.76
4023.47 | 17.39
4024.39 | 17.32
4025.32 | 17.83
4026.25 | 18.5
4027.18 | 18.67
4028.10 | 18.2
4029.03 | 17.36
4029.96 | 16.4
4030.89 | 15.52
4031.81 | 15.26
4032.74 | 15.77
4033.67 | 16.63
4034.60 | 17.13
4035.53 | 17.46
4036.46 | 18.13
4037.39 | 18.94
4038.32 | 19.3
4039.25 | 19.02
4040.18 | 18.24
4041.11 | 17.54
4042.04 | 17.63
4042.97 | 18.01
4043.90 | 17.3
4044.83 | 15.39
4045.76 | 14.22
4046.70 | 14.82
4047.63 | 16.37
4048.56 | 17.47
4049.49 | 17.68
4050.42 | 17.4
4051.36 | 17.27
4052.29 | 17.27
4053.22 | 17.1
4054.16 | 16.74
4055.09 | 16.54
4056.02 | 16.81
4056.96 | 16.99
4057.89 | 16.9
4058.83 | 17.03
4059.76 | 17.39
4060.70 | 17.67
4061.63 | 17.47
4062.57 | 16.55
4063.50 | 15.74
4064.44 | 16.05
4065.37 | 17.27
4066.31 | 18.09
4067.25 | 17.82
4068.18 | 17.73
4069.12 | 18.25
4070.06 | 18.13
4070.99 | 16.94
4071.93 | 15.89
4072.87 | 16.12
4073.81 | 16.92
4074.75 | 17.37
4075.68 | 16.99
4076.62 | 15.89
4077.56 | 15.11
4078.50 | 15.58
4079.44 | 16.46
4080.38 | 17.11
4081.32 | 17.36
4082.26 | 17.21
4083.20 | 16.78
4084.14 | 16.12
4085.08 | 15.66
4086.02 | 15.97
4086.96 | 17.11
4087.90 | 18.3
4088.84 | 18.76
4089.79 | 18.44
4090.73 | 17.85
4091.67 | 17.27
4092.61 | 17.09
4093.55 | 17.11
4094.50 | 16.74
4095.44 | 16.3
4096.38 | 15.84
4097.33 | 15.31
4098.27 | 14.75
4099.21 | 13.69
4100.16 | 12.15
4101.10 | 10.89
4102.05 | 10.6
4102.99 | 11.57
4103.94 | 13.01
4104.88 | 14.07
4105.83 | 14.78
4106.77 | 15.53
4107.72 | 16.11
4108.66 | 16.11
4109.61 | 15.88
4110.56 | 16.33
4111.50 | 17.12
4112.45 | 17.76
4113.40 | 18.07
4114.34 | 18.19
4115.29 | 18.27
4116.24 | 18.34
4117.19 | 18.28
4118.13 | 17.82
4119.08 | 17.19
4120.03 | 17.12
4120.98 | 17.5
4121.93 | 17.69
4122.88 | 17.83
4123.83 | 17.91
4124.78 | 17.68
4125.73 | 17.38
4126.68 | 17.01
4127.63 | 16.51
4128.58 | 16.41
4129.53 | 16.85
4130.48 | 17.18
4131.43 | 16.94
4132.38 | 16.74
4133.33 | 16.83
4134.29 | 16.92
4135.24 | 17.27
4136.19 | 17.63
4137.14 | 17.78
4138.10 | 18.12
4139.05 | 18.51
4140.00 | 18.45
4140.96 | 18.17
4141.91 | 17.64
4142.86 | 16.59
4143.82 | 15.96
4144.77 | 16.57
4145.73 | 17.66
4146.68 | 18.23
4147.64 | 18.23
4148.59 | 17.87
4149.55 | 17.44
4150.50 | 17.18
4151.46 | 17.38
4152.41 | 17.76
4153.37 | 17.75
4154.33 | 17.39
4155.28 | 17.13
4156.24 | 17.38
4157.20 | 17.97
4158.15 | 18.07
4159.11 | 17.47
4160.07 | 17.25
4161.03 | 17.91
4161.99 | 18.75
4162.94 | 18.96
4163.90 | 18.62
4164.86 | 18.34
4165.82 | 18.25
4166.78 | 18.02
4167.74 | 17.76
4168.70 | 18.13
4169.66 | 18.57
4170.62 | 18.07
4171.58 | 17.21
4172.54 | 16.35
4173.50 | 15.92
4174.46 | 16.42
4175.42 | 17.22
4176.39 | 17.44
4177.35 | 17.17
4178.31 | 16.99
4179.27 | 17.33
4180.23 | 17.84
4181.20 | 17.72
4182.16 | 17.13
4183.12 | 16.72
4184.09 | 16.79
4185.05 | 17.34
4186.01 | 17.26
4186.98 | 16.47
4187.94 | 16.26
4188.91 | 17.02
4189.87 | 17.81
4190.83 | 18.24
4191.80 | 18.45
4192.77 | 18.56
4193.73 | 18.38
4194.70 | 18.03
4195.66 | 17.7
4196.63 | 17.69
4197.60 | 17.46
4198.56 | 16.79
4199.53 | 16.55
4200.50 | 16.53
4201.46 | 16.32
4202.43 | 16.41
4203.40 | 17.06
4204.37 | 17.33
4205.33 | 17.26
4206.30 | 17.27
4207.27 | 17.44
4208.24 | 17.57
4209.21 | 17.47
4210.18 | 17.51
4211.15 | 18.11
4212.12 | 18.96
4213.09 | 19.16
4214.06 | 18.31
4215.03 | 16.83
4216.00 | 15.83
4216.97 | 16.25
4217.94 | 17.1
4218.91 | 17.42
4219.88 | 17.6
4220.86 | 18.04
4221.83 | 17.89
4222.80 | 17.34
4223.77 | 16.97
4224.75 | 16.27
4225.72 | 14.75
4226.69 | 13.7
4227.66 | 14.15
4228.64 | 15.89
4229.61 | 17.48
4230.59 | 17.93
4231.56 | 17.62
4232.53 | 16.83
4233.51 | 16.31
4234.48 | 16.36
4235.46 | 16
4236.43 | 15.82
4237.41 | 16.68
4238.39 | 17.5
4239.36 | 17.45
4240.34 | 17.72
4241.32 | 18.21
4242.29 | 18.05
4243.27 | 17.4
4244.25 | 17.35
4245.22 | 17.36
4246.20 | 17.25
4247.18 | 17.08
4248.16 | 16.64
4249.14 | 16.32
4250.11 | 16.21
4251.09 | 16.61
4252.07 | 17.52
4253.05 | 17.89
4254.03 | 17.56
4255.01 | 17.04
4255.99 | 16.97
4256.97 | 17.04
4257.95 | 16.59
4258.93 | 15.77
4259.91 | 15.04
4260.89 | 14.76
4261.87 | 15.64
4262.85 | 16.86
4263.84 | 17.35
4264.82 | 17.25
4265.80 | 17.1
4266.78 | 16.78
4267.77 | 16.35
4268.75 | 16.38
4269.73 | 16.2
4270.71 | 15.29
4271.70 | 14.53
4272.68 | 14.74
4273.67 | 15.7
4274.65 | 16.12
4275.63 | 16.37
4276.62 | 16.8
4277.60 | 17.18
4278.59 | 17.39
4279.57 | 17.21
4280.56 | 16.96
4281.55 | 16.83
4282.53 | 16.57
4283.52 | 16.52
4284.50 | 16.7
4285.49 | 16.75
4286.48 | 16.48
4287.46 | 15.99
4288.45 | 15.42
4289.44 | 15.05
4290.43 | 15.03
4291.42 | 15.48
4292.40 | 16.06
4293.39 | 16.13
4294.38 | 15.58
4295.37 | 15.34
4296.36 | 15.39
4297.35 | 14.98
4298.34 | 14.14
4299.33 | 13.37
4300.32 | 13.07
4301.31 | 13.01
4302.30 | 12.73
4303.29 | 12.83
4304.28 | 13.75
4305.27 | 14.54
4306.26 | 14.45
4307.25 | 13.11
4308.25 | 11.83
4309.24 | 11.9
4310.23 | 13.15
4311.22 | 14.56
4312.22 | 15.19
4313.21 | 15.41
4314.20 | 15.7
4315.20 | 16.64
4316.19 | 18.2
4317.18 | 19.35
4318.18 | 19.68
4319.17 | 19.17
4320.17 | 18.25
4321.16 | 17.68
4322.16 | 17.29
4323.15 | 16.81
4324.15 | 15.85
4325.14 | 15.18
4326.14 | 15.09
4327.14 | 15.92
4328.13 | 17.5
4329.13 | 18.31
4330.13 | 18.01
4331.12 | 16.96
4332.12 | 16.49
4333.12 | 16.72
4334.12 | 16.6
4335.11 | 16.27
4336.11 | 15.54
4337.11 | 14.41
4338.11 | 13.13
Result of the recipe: -0.09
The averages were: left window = 14.2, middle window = 16.5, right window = 16.6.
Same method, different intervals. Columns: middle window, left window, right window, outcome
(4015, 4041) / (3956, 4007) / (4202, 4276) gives -0.21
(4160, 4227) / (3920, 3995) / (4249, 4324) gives -0.16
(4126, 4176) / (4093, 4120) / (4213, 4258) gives -0.09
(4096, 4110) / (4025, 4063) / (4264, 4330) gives 0.20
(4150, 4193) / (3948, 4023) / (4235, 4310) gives -0.13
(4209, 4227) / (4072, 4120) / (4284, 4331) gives -0.09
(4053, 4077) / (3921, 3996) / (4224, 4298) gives -0.22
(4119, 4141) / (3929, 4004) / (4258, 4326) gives -0.21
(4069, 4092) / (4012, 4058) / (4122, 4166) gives 0.03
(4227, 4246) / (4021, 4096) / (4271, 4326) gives -0.06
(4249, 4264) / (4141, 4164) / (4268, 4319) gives -0.03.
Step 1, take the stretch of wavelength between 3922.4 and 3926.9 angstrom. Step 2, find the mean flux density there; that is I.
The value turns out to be 14.7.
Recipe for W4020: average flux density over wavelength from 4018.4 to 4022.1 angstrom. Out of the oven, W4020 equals 18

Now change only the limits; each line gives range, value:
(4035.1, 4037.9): 18.2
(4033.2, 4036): 17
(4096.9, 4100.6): 14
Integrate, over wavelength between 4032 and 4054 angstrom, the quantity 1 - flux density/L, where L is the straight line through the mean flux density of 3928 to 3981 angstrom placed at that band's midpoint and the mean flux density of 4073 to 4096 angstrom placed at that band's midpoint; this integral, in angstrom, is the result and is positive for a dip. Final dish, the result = -3.2 angstrom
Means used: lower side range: 11.1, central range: 17.2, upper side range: 16.9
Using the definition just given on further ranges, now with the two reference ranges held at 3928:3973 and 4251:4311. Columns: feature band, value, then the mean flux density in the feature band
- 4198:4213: -2.9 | 17.3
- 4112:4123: -4.0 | 17.8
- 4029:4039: -4.4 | 17.1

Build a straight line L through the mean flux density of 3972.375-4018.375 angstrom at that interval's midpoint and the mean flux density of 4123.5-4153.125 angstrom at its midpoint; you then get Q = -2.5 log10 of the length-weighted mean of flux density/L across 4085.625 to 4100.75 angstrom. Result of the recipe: 0.046 mag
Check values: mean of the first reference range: 16.5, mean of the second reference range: 17.4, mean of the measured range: 16.4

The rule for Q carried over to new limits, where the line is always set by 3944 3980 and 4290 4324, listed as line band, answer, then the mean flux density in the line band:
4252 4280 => -0.11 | 16.4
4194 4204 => -0.19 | 17.1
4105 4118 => -0.25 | 16.9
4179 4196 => -0.23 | 17.5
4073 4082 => -0.25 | 16.5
